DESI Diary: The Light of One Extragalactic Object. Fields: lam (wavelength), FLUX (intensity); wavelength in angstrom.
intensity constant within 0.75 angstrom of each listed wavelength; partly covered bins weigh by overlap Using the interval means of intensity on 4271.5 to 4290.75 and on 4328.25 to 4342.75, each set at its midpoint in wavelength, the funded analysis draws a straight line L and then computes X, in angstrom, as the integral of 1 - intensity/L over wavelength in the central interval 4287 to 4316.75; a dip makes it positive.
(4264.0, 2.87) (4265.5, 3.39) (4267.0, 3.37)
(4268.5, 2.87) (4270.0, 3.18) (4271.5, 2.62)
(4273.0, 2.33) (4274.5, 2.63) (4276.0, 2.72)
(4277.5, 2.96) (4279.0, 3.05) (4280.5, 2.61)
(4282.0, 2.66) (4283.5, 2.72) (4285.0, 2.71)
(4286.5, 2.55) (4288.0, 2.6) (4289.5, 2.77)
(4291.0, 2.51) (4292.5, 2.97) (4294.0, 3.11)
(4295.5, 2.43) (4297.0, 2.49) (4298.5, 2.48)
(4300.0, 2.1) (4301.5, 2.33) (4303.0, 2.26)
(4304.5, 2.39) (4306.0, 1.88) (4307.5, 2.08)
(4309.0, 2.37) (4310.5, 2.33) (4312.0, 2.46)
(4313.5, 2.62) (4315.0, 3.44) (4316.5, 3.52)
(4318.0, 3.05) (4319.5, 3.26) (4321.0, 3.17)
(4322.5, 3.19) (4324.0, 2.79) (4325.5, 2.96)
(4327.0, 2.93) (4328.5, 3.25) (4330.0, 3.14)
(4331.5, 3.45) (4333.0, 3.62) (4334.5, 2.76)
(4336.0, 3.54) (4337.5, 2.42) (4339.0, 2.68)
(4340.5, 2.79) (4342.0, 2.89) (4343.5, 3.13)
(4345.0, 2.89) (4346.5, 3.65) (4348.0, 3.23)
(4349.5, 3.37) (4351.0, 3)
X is 2.97 angstrom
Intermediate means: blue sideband 2.68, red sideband 3.05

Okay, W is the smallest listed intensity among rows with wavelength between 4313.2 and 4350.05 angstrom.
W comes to 2.42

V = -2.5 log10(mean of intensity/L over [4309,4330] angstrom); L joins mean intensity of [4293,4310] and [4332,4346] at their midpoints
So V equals -0.12 mag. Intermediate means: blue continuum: 2.36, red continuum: 2.99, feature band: 2.98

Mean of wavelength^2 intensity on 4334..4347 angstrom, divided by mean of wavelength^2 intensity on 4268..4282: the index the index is 1.1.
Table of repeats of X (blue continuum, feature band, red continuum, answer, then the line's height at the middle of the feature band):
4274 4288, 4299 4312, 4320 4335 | 3.1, 2.94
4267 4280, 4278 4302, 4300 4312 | -1.0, 2.53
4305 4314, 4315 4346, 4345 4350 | -2.7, 2.87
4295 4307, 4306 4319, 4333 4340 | -1.0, 2.5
